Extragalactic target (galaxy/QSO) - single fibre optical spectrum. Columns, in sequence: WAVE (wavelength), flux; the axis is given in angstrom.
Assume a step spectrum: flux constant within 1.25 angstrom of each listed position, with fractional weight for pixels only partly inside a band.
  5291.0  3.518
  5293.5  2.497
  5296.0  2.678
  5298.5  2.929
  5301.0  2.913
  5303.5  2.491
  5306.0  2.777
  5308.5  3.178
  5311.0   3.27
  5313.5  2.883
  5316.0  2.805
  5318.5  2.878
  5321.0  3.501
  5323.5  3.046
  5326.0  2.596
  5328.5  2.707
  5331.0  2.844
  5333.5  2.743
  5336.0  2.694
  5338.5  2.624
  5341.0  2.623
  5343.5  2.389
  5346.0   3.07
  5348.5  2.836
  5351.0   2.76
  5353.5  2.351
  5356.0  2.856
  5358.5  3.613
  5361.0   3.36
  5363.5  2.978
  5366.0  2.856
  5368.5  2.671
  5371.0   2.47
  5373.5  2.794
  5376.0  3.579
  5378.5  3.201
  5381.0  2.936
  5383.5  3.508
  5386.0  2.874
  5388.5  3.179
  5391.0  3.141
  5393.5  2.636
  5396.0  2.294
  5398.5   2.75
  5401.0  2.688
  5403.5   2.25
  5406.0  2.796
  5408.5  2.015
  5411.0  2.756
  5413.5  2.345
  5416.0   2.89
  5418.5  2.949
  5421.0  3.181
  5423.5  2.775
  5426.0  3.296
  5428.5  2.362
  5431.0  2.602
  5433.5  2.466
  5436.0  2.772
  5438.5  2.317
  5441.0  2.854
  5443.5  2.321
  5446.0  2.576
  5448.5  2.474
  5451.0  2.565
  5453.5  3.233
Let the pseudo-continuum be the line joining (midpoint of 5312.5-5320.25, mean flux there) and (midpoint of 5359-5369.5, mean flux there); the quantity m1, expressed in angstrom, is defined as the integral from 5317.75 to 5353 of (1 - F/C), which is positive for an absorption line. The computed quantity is 1.8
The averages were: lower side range 2.9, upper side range 3.02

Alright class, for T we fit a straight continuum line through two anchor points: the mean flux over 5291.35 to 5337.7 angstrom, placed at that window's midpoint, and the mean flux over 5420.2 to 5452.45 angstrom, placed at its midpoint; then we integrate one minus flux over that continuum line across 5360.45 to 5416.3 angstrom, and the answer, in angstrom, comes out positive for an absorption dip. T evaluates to -1.6 angstrom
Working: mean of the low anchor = 2.87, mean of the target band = 2.82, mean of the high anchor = 2.65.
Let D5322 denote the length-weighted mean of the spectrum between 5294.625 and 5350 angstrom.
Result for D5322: 2.84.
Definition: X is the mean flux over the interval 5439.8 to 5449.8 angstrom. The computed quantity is 2.55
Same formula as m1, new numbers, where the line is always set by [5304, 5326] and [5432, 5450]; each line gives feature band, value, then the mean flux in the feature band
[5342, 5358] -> 0.7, 2.75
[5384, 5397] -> -0.7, 2.87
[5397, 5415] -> 1.0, 2.52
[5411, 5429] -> -1.6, 2.84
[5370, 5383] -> -1.2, 3.04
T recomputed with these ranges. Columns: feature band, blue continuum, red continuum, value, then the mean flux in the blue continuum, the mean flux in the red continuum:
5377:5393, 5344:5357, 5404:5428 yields -2.2 angstrom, 2.75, 2.75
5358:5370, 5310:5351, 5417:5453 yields -1.1 angstrom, 2.84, 2.69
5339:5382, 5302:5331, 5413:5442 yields -0.8 angstrom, 2.92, 2.74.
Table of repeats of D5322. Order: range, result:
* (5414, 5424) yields 2.92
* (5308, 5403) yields 2.89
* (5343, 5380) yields 2.93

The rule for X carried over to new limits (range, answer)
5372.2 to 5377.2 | 3.18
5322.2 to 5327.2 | 2.83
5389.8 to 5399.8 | 2.7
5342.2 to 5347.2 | 2.73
